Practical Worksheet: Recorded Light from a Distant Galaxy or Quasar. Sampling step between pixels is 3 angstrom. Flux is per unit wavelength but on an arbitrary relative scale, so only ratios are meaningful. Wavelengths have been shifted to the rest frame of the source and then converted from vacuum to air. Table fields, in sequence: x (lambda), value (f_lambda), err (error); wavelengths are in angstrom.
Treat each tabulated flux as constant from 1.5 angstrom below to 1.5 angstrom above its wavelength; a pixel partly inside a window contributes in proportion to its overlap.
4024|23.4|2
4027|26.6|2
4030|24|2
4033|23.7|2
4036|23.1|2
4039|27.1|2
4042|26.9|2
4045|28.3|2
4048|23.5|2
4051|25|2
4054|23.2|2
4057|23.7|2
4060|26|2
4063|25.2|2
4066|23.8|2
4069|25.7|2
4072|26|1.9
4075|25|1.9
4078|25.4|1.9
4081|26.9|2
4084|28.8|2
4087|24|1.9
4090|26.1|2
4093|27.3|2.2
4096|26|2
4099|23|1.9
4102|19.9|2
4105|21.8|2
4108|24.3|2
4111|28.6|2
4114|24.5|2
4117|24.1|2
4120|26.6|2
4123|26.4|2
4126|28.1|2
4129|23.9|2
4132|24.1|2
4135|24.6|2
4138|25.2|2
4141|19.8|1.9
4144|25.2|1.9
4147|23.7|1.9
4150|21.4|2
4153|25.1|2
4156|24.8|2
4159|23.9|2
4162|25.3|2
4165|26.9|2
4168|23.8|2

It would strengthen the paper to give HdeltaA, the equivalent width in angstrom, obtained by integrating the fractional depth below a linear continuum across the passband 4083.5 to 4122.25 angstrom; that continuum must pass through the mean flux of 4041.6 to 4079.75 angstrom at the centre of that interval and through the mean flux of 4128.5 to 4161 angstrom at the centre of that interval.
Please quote -0.70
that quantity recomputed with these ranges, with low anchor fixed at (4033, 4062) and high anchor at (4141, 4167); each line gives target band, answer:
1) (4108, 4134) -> -1.23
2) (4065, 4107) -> -0.29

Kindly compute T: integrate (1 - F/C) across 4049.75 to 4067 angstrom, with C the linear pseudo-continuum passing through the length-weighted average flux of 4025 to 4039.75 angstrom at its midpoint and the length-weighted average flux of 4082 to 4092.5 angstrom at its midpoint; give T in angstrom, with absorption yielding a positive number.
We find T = 0.7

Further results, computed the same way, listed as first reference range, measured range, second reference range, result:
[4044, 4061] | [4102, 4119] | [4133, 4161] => -0.1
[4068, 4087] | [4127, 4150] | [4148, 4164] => 0.8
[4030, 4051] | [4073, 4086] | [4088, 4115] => -0.8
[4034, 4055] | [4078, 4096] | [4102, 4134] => -1.0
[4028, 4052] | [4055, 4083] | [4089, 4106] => -0.8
